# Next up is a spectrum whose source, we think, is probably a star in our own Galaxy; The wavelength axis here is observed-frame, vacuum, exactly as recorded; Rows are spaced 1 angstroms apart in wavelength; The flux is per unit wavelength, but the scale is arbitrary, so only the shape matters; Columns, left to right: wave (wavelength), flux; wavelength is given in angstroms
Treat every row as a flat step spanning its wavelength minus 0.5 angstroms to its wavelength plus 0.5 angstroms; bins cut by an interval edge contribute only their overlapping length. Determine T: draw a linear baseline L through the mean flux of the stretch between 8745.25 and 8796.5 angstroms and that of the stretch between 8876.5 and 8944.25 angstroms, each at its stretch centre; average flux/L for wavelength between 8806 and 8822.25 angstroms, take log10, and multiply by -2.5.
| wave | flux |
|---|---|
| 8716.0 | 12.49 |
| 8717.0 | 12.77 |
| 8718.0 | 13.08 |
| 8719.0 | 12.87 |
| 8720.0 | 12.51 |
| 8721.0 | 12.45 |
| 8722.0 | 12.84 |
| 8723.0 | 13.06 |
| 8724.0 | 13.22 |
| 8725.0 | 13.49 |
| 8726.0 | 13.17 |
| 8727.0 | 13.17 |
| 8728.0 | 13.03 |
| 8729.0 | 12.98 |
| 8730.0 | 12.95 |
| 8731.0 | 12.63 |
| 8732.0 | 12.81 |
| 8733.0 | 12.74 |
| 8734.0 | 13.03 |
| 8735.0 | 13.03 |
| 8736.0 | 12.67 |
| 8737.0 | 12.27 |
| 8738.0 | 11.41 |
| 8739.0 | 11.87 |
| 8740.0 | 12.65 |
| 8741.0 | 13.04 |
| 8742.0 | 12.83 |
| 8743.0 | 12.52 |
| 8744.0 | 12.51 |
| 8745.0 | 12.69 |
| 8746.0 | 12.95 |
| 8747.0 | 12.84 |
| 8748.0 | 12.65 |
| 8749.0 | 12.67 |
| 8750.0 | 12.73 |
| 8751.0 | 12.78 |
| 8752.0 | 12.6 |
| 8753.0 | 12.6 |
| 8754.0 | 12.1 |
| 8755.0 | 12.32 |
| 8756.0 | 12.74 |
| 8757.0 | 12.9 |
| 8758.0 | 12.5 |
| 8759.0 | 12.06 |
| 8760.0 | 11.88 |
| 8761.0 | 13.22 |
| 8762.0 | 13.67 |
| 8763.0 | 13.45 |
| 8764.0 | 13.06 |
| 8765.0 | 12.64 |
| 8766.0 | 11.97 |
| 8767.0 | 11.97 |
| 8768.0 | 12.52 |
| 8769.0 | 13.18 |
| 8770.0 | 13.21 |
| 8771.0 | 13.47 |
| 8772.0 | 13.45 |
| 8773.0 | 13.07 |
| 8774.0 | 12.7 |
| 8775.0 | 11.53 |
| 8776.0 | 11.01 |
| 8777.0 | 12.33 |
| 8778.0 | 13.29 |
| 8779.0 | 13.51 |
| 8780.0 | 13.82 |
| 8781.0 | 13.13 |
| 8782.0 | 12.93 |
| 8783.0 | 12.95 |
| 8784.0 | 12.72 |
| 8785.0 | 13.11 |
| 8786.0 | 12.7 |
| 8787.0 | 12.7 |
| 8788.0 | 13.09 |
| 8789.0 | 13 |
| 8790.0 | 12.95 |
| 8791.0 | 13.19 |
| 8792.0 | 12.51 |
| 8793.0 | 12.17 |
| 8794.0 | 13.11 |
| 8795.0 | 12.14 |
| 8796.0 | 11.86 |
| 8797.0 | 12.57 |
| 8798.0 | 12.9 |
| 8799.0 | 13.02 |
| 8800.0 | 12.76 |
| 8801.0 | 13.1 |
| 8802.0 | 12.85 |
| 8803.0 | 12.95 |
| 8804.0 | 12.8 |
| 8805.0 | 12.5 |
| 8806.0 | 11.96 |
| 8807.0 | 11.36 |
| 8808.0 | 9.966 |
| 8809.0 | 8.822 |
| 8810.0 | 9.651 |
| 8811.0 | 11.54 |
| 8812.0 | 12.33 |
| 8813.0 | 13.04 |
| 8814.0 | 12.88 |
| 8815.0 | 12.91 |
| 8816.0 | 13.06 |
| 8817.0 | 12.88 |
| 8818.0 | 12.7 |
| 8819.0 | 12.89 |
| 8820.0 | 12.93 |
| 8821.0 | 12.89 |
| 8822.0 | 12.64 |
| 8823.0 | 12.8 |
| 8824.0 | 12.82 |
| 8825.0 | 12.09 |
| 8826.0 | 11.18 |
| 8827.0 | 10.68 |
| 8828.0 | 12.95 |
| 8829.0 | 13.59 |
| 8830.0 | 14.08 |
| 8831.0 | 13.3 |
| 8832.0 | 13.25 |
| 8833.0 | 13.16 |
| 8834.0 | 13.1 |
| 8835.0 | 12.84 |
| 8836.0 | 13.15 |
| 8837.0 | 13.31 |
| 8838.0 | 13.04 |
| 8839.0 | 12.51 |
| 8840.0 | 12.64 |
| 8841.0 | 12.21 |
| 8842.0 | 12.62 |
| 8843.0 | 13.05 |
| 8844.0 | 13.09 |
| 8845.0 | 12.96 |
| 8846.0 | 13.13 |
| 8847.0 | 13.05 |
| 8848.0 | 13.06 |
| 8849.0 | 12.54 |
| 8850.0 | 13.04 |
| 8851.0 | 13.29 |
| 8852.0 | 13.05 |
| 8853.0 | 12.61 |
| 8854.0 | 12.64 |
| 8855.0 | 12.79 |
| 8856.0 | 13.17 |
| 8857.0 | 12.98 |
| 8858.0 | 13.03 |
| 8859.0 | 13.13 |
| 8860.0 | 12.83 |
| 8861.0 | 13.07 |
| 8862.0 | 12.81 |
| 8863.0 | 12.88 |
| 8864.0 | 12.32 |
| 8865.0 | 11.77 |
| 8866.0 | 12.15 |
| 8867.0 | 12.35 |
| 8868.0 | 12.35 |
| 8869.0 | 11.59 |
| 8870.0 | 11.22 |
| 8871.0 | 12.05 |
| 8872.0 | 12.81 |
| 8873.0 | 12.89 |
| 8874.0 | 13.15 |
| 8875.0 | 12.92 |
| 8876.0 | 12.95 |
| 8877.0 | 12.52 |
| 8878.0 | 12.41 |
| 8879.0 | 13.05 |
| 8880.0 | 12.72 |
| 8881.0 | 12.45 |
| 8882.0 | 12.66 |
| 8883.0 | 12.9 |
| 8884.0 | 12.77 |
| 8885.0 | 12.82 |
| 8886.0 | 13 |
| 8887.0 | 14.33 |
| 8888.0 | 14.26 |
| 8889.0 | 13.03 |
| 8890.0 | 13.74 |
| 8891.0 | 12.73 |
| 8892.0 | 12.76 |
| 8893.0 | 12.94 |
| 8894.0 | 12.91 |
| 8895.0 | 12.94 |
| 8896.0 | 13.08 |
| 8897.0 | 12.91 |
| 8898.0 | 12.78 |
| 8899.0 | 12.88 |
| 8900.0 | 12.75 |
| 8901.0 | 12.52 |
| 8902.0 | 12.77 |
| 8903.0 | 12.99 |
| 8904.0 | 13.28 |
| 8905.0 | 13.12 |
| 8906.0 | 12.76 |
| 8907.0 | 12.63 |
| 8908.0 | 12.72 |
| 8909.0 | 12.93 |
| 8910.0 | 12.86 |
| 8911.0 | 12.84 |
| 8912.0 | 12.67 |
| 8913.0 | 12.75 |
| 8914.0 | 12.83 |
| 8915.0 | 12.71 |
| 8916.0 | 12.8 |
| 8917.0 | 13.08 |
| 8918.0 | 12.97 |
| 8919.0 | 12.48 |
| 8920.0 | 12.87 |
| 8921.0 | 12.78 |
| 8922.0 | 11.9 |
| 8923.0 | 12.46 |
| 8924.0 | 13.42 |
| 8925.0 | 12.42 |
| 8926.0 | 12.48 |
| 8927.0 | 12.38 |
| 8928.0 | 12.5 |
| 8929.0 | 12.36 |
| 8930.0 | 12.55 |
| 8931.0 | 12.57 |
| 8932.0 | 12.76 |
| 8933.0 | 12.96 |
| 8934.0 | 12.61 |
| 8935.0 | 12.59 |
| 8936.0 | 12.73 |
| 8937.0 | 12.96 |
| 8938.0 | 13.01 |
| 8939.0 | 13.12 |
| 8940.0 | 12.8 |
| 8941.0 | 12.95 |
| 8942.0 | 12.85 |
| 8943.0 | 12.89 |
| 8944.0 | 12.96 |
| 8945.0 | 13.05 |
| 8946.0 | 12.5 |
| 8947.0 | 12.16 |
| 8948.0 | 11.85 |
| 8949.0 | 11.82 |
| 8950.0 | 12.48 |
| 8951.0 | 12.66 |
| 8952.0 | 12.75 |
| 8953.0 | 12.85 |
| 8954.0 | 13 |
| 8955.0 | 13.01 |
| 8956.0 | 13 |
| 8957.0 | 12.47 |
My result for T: 0.07 mag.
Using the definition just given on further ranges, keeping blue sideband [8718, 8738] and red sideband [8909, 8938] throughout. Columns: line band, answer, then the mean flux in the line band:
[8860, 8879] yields 0.02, 12.5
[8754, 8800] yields 0.01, 12.8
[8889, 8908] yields -0.02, 12.9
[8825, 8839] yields -0.01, 12.9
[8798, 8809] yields 0.05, 12.2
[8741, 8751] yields 0.01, 12.7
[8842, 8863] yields -0.02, 13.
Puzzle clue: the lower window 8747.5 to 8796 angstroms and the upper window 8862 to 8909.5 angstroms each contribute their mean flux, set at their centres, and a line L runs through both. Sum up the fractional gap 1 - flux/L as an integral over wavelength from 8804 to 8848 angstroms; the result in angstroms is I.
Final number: 0.9 angstroms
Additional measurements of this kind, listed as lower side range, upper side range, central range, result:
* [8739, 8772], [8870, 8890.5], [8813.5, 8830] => 0.2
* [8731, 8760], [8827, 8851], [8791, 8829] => 1.6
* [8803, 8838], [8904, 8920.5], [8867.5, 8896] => -0.3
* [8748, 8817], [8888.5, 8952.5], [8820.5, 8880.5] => -0.4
